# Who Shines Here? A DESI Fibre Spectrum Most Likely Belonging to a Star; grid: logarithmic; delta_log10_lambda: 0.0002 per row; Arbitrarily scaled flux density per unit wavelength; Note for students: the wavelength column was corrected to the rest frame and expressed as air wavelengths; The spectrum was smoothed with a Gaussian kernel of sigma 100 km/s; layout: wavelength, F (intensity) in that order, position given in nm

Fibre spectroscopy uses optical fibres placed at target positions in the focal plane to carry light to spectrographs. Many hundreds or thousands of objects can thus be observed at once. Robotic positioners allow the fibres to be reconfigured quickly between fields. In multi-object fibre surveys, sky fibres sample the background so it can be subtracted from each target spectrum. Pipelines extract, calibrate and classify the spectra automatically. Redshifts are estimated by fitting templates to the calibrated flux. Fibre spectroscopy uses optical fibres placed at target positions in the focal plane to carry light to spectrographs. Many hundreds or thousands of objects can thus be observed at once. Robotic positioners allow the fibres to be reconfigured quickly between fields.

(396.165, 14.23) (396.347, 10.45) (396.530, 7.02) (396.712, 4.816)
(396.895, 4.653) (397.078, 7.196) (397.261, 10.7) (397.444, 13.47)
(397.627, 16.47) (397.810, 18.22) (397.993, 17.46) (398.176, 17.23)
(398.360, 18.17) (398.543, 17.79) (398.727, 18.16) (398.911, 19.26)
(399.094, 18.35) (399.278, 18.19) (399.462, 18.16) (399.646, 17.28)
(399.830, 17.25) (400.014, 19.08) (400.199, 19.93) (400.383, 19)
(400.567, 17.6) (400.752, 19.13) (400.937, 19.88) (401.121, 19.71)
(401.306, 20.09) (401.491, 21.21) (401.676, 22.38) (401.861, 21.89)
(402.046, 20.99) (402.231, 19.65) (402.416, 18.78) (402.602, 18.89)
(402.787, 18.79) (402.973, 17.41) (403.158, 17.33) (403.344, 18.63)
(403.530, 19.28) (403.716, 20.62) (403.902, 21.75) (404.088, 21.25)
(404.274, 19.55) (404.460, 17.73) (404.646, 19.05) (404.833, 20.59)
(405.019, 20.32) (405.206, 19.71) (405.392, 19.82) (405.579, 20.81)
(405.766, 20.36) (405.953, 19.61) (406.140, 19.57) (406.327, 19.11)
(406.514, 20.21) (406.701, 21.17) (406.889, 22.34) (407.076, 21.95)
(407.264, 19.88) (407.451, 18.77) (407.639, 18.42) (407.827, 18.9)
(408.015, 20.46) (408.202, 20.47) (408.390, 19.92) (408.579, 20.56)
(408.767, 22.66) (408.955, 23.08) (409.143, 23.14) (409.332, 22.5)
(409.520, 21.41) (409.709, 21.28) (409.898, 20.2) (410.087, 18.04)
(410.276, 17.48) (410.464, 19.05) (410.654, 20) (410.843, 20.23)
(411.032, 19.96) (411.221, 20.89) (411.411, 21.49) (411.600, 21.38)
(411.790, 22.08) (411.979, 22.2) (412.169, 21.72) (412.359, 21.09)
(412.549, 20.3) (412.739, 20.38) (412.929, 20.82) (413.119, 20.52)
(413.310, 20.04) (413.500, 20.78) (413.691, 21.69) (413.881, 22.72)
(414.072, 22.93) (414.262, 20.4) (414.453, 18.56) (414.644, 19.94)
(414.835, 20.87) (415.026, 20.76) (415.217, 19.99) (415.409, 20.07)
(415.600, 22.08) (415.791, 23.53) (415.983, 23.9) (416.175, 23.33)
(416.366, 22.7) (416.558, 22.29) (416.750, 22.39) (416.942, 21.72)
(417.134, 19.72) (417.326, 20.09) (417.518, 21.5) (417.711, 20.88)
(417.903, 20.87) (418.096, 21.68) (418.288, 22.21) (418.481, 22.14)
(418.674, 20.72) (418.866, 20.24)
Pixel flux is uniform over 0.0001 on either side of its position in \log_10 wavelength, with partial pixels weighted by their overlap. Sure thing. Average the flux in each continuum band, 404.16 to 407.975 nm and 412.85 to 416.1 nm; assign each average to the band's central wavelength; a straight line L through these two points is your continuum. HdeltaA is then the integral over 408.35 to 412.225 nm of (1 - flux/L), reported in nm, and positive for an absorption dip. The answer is -0.07 nm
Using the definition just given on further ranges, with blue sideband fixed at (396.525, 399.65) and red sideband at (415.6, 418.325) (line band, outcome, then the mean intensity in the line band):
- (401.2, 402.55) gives -0.374 nm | 20.6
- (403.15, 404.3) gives -0.210 nm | 20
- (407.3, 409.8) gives -0.286 nm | 20.9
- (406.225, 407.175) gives -0.154 nm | 20.9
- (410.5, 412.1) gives -0.097 nm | 21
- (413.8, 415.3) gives 0.017 nm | 20.8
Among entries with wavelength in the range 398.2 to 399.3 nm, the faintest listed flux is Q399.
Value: 17.79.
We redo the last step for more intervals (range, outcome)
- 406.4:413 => 17.48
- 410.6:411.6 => 19.96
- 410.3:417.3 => 18.56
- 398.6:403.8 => 17.25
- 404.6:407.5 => 18.77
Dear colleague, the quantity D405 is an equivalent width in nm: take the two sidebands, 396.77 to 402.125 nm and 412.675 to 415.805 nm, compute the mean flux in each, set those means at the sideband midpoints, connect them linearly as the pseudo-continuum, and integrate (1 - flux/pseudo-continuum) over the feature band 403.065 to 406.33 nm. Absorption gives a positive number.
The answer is -0.19 nm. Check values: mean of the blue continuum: 17.5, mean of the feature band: 19.7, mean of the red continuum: 20.9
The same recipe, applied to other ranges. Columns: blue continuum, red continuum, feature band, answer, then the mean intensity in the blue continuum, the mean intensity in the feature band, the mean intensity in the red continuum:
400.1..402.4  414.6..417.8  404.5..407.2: 0.03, 20.1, 20.3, 21.5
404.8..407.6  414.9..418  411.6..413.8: 0.00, 20.2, 21.1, 21.6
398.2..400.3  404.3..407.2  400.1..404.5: -0.12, 18.3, 19.7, 20.1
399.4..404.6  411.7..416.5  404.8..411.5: 0.00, 19.4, 20.4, 21.3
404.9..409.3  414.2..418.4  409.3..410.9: 0.07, 20.5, 19.9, 21.3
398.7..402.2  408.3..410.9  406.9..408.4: 0.03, 19.4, 20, 20.7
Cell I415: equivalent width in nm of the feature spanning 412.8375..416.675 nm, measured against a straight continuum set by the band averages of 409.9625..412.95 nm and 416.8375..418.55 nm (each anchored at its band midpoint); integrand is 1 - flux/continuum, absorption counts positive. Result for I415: -0.10 nm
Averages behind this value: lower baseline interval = 20.4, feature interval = 21.4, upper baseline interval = 21.2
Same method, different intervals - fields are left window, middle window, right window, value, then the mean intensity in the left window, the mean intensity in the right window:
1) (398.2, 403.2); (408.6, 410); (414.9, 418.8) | -0.105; 19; 21.6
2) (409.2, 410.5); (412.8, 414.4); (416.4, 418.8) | -0.032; 20.1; 21.4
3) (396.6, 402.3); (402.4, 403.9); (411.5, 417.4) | -0.057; 17.2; 21.3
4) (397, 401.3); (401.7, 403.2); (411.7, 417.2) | -0.098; 17.4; 21.4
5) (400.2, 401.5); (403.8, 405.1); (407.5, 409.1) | -0.002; 19.4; 20.6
